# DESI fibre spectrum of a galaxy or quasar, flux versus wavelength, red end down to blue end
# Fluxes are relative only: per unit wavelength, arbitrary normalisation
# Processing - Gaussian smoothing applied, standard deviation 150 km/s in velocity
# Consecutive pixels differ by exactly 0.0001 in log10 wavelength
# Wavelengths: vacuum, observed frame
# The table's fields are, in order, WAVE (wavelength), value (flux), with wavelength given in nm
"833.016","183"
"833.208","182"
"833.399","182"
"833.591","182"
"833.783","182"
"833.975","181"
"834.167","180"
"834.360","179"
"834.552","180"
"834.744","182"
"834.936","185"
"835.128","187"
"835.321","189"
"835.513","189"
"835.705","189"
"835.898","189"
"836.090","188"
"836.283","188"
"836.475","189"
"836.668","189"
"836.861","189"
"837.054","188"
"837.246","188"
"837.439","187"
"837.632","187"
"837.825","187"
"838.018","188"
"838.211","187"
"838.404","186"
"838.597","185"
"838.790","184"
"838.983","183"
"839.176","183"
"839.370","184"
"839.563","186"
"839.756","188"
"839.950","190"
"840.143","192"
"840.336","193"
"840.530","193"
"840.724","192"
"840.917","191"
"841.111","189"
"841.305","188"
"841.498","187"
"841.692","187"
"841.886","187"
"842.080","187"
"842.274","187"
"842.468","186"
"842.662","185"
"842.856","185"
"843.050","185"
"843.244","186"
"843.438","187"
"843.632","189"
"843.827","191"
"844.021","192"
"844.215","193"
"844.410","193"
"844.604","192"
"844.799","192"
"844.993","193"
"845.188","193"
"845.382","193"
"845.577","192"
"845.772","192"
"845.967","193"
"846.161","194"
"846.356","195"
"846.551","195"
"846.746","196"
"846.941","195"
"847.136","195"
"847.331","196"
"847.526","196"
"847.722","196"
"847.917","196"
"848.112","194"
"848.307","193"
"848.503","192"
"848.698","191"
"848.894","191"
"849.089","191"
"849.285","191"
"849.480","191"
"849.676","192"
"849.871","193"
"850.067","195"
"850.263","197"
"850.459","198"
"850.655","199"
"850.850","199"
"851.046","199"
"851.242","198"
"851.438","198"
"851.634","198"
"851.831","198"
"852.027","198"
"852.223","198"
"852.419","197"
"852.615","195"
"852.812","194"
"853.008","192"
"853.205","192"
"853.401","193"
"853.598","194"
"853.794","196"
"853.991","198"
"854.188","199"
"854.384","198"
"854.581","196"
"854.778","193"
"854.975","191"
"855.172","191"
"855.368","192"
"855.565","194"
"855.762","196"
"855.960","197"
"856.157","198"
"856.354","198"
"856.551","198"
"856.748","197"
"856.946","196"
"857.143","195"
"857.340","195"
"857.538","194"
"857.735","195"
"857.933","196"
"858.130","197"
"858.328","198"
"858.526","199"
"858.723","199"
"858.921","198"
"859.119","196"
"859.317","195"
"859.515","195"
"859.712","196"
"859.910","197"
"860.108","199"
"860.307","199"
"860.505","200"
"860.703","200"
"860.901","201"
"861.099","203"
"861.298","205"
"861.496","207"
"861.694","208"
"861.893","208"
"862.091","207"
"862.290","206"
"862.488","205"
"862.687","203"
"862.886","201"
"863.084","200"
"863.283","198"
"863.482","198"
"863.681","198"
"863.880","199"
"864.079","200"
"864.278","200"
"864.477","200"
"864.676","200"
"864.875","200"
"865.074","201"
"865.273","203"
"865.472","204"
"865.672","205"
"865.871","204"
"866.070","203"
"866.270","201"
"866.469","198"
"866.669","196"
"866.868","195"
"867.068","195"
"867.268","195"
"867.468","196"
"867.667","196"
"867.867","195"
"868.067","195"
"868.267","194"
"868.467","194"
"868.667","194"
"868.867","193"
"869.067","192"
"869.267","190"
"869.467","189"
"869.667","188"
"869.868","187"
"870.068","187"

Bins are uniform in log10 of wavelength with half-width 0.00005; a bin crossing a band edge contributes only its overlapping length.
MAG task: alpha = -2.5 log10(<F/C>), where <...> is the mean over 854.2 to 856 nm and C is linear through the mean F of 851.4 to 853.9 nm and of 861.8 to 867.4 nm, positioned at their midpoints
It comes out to 0.01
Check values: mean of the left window 196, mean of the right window 201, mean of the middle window 194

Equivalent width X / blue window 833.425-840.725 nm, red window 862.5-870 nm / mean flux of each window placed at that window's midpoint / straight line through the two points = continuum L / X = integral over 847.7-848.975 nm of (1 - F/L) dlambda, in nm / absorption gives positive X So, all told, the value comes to -0.02 nm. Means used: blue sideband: 186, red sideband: 197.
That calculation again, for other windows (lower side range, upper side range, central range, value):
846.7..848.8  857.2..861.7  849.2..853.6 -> 0.00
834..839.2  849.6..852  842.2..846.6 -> 0.04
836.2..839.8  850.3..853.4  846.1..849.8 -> 0.00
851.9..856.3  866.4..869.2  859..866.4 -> -0.24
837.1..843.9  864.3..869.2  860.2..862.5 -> -0.10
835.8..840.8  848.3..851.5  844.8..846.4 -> -0.01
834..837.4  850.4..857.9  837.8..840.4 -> 0.02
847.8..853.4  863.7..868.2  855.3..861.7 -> -0.02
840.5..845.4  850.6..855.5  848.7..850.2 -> 0.01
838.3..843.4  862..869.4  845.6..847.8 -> -0.05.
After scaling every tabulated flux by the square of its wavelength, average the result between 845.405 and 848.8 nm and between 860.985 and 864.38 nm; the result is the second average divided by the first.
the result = 1.08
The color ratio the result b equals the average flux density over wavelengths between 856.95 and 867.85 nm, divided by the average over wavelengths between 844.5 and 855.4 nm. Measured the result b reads 1.03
